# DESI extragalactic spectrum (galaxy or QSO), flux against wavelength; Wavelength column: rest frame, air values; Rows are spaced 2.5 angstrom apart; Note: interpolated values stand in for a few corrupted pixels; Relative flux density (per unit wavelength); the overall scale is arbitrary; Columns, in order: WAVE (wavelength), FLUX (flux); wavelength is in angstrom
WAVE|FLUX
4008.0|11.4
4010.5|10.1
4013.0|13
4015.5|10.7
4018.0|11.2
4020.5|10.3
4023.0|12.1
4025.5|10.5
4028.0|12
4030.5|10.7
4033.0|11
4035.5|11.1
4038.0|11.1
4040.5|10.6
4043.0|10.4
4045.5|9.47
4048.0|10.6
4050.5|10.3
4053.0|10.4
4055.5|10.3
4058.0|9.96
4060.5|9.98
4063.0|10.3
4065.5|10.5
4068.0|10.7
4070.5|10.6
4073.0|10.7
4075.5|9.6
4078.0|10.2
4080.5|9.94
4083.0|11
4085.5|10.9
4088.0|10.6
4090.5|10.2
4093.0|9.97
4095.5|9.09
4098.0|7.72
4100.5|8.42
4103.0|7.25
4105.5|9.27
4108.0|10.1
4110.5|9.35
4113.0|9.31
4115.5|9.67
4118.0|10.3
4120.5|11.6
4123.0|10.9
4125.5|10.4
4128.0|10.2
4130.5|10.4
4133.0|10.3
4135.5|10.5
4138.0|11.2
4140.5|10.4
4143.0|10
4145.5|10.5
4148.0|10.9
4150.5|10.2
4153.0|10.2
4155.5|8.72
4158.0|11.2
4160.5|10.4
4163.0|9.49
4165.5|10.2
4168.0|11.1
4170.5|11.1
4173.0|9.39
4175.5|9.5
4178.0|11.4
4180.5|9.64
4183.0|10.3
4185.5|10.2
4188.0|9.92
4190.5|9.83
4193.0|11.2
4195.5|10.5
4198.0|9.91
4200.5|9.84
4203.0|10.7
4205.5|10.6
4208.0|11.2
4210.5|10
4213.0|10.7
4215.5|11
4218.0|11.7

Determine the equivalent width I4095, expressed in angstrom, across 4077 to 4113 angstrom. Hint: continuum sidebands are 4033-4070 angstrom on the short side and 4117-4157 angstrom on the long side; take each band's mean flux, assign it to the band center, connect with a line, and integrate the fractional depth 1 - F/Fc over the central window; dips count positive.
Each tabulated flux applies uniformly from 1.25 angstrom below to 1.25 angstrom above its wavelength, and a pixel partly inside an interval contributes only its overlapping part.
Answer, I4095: 3.0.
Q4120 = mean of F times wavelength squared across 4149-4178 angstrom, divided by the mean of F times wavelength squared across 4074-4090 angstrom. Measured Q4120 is 1.02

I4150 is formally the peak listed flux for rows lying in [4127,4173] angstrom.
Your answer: 11.2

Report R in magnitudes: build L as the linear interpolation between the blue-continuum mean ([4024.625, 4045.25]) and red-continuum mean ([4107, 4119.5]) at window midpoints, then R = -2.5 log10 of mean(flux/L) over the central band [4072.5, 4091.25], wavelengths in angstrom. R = -0.019 mag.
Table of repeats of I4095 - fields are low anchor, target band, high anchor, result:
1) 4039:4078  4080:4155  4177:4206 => 2.13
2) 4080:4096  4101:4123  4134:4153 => 1.60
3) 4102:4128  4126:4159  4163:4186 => -1.01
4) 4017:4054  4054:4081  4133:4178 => 1.01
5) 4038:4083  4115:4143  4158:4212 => -0.58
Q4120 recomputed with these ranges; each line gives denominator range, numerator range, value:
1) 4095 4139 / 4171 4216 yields 1.09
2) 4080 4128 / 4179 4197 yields 1.09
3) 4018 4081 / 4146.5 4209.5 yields 1.04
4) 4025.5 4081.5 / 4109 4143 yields 1.02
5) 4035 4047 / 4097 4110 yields 0.85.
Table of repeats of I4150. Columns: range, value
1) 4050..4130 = 11.6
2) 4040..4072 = 10.7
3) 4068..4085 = 11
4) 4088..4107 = 10.6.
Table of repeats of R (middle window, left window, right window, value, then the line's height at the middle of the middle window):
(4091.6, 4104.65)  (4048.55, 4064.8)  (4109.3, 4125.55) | 0.195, 10.2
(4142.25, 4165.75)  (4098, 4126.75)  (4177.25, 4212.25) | -0.021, 9.99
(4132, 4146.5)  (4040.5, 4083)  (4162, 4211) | -0.020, 10.3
